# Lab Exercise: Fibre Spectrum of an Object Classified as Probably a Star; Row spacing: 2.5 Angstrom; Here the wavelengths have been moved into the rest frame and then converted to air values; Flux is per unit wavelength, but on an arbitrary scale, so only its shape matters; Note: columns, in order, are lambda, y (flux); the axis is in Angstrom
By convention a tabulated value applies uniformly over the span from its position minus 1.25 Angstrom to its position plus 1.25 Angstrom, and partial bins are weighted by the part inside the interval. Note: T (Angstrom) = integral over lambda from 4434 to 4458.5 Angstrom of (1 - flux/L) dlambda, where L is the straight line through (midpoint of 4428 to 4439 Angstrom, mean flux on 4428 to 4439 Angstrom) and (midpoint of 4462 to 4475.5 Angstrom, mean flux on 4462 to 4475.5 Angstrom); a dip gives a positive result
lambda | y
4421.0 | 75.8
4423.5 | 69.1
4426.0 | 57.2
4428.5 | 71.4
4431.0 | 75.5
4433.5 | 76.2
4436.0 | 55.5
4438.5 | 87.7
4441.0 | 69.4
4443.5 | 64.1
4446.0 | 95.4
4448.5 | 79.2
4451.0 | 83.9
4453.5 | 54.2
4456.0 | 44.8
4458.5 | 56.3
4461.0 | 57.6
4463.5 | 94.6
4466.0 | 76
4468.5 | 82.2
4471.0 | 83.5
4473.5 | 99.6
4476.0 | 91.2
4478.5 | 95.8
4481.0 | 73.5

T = 2.3 Angstrom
